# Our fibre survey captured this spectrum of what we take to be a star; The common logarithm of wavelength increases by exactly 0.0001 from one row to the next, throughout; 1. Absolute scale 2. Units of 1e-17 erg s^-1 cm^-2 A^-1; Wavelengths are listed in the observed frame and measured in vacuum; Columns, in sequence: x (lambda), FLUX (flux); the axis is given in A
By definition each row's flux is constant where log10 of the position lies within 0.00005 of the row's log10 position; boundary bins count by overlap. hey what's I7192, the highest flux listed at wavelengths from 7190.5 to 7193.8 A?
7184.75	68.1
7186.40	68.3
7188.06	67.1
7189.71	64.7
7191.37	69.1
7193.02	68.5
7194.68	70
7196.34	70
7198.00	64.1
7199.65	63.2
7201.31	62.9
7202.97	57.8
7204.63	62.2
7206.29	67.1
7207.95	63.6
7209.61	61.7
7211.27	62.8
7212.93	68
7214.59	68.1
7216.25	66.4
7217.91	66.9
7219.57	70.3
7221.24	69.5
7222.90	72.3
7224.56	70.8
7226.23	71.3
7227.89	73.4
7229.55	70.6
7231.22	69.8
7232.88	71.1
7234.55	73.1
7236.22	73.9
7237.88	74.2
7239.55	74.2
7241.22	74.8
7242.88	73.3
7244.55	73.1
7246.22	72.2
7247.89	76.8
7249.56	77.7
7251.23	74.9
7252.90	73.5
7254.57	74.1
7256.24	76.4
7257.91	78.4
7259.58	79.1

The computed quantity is 69.1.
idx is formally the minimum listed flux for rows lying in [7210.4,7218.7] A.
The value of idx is 62.8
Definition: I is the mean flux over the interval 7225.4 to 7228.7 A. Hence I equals 72.4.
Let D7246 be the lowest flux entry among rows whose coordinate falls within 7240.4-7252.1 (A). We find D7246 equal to 72.2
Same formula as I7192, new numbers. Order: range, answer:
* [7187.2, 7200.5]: 70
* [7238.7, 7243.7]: 74.8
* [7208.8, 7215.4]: 68.1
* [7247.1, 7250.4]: 77.7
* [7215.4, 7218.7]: 66.9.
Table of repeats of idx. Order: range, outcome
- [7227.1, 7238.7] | 69.8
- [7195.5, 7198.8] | 64.1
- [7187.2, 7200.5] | 63.2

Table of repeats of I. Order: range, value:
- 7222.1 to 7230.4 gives 71.7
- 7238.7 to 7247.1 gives 73.5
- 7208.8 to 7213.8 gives 64.2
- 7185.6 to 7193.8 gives 67.5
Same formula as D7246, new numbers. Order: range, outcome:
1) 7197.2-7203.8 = 57.8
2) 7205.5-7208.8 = 63.6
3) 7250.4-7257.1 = 73.5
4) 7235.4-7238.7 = 73.9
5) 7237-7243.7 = 73.3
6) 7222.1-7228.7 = 70.8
